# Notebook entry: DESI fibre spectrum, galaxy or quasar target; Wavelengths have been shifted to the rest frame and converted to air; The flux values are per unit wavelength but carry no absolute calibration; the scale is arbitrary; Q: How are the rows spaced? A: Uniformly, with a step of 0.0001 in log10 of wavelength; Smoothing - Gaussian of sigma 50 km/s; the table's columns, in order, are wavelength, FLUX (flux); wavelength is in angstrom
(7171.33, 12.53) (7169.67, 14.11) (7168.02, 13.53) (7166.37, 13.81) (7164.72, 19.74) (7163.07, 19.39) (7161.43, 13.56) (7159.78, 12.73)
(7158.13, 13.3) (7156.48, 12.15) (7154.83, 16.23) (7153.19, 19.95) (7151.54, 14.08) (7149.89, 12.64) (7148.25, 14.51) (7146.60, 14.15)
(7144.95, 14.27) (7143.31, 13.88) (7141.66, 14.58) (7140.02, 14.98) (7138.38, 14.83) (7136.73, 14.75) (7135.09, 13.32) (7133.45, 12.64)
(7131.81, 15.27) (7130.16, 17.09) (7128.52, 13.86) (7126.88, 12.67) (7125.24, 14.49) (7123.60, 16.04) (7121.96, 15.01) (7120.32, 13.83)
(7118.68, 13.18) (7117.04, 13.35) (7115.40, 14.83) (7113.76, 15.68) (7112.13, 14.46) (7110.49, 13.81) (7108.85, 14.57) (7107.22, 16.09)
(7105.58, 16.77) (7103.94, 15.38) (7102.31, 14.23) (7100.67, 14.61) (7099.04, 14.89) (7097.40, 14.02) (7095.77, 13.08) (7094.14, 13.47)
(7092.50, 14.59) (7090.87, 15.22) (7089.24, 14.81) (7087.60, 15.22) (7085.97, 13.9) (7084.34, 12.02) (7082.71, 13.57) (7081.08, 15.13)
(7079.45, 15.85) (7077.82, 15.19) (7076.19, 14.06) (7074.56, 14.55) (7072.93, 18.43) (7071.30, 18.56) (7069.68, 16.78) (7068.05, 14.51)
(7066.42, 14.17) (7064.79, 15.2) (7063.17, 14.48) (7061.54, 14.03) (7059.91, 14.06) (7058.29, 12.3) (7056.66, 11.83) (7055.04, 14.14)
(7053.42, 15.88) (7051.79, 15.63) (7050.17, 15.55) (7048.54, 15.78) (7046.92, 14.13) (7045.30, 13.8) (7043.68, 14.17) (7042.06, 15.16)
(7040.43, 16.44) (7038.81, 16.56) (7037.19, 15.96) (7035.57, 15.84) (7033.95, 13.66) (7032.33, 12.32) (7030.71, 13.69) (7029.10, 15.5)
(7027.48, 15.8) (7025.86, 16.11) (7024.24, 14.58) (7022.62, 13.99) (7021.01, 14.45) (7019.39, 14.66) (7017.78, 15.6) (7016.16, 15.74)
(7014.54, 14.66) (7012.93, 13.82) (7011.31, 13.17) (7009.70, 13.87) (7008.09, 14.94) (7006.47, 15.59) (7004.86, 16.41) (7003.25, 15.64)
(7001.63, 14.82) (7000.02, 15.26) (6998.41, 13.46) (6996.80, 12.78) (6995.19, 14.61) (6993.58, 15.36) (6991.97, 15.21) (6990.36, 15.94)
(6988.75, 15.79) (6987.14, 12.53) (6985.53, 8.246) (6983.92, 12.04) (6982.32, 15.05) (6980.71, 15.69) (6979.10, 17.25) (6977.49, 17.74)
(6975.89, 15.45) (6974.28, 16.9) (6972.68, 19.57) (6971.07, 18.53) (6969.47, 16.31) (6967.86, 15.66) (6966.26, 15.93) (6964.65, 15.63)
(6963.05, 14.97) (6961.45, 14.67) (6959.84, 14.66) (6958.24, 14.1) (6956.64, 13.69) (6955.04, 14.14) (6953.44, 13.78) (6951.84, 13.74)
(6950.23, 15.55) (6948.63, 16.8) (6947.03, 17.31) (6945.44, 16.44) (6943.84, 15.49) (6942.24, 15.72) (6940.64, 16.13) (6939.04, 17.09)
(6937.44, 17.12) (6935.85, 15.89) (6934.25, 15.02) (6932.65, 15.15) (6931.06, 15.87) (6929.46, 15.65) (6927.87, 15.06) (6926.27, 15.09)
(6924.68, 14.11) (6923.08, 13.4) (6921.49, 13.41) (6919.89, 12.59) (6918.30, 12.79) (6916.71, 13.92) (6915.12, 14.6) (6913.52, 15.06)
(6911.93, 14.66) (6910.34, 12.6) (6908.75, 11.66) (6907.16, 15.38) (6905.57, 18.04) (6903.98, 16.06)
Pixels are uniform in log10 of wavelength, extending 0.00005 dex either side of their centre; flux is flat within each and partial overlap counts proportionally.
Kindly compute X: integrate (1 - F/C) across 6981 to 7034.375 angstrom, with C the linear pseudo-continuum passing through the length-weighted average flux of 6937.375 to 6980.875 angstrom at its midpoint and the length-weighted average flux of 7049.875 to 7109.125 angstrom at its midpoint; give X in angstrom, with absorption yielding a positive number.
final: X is 3.6 angstrom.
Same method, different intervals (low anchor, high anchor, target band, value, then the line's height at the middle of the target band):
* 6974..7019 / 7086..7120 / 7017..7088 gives -0.9 angstrom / 14.7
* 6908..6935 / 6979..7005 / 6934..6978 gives -5.0 angstrom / 14.3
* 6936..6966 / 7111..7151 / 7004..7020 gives 0.2 angstrom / 15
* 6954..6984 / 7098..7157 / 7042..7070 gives 1.2 angstrom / 15.2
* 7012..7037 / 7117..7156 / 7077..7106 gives 0.2 angstrom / 14.6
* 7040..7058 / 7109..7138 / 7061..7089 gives -0.9 angstrom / 14.6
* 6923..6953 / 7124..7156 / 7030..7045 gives 0.3 angstrom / 15.1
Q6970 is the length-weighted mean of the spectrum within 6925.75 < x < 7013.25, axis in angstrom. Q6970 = 15.2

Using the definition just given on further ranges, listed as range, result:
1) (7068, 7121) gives 14.8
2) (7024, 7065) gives 14.7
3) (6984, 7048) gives 14.6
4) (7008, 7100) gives 14.7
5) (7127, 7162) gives 14.4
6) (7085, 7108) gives 14.7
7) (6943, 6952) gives 16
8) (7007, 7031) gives 14.7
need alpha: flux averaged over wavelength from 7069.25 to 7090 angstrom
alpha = 15.2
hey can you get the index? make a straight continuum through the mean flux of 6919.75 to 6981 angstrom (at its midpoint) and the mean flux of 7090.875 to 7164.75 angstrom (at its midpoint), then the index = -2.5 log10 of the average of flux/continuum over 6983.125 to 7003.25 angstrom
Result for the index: 0.11 mag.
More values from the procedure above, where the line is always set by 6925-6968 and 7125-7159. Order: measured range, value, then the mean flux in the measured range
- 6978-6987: 0.12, 13.7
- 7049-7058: 0.03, 14.5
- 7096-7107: -0.02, 14.9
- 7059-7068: 0.03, 14.4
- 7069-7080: -0.10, 16.2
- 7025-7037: 0.02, 14.8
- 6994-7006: 0.03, 14.8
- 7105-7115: -0.04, 15.2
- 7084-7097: 0.04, 14.1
